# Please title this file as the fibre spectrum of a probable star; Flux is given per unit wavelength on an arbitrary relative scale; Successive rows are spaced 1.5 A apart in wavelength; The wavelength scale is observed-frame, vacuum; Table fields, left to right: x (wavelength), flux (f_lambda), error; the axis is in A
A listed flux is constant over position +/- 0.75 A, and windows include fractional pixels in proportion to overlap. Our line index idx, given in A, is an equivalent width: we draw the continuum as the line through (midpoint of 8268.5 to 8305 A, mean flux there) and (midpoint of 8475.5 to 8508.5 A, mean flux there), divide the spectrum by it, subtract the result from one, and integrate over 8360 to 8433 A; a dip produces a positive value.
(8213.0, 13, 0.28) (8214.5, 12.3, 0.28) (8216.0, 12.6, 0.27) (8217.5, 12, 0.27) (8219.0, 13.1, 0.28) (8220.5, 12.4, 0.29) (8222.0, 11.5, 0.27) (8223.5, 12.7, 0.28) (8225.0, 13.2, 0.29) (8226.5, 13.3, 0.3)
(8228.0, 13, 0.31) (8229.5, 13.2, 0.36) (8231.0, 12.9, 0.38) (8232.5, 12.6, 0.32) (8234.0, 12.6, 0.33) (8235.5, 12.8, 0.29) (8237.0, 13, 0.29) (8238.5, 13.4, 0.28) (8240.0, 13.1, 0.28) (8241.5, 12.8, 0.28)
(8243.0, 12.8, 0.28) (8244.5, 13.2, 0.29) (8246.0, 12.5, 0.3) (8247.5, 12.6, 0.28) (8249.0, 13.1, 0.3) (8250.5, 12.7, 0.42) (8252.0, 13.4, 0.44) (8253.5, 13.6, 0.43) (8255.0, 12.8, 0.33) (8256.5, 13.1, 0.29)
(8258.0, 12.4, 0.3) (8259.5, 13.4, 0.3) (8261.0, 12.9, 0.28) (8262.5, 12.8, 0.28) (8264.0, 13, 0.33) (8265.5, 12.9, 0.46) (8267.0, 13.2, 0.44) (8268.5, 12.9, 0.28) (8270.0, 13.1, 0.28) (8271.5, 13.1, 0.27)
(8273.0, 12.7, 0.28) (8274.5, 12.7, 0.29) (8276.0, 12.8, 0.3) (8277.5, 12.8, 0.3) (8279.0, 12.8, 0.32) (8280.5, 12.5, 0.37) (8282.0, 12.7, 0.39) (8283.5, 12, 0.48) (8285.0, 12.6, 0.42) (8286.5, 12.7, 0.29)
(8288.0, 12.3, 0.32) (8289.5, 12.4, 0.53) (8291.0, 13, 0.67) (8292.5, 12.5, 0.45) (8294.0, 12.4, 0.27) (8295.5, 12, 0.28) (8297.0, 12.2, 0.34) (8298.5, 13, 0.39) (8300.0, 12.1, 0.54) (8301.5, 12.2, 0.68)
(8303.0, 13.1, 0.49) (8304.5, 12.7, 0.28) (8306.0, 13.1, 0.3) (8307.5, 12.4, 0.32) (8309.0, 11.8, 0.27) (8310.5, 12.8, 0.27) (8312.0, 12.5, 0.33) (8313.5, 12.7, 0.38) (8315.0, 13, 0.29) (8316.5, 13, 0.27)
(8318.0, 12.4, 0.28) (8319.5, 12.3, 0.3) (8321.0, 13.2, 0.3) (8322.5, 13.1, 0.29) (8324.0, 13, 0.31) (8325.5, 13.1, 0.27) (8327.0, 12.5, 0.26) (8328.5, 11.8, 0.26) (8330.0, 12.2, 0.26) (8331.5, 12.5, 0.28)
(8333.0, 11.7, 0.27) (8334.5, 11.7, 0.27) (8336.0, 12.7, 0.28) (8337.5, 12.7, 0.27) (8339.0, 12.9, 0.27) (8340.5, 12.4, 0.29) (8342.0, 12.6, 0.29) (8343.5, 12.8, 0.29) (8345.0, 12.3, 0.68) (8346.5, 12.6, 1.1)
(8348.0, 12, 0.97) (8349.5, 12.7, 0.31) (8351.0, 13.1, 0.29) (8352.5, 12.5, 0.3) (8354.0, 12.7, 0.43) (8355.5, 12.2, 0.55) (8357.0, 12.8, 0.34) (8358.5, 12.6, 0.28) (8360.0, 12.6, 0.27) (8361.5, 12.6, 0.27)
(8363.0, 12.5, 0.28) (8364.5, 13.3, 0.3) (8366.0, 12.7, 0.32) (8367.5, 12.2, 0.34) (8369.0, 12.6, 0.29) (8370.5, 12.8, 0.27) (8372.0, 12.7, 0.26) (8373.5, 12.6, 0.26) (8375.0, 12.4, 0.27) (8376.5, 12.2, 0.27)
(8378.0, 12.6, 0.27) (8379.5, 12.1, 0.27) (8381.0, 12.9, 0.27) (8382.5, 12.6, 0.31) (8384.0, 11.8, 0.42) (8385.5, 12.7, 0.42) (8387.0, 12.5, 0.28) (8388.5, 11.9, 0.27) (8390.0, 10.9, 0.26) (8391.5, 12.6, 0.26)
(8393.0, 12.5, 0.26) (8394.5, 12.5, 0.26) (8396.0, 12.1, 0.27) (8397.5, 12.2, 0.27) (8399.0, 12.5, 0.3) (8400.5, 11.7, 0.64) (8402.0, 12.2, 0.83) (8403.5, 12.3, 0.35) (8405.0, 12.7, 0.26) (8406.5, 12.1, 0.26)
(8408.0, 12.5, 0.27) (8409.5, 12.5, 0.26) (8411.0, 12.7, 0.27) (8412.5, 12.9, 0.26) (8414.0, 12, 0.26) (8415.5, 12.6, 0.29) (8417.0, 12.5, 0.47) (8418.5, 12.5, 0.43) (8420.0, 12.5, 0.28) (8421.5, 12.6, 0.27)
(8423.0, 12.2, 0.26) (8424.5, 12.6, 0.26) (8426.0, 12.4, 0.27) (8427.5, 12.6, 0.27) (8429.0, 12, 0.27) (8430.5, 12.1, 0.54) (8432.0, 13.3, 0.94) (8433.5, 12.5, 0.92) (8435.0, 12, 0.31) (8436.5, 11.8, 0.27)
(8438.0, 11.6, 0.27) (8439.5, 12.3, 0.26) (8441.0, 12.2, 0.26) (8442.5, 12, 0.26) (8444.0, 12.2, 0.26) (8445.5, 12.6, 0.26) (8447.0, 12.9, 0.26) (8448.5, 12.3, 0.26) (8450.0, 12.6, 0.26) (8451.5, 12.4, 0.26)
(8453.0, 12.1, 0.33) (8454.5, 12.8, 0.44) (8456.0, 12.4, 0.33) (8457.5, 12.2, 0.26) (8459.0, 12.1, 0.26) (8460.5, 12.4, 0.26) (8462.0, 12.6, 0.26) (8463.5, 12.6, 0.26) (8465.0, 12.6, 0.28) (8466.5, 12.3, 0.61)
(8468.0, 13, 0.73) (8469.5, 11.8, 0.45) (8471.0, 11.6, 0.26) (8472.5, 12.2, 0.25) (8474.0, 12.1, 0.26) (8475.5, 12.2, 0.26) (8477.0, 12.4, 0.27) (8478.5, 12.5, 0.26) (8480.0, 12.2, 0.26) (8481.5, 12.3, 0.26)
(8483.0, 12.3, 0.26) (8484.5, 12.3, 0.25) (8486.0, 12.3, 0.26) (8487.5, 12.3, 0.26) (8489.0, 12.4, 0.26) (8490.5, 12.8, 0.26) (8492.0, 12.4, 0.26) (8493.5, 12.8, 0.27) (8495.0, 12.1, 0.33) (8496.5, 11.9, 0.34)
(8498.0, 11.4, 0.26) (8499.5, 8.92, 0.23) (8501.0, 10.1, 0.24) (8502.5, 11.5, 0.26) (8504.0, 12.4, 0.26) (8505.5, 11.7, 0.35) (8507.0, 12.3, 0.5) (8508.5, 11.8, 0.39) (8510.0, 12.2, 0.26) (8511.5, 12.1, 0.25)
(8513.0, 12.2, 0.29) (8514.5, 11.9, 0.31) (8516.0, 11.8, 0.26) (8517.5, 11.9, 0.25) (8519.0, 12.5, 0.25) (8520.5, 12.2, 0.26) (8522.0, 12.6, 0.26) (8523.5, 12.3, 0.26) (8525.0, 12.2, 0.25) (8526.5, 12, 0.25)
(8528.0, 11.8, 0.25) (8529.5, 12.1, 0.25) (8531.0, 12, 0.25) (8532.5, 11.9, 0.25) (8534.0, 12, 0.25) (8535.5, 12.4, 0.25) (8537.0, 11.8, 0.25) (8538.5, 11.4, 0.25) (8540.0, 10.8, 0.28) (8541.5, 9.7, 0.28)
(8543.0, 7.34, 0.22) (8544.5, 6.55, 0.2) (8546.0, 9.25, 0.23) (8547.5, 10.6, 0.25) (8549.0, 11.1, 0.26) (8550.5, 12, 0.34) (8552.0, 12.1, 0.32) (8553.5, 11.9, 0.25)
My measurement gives -1.0 A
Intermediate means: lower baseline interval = 12.6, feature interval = 12.4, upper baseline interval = 12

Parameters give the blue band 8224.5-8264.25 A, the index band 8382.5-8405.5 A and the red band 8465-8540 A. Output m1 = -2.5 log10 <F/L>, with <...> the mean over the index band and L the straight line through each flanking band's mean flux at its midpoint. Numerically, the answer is 0.02 mag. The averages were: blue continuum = 13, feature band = 12.2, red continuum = 12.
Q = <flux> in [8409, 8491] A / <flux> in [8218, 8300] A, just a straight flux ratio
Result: 0.97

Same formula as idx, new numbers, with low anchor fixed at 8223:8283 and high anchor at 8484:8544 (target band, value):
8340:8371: -0.4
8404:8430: -0.6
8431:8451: -0.4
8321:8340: 0.1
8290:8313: 0.3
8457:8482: -0.8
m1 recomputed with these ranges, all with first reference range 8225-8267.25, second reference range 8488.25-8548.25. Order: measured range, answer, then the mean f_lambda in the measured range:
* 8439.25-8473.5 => -0.05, 12.4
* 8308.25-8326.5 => -0.01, 12.7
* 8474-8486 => -0.05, 12.3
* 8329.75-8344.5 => 0.00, 12.4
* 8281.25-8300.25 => 0.02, 12.5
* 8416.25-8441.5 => -0.03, 12.3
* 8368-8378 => -0.02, 12.5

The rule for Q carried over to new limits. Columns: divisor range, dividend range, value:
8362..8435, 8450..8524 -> 0.98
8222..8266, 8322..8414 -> 0.96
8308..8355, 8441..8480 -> 0.98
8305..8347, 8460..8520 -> 0.96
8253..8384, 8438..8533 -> 0.96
